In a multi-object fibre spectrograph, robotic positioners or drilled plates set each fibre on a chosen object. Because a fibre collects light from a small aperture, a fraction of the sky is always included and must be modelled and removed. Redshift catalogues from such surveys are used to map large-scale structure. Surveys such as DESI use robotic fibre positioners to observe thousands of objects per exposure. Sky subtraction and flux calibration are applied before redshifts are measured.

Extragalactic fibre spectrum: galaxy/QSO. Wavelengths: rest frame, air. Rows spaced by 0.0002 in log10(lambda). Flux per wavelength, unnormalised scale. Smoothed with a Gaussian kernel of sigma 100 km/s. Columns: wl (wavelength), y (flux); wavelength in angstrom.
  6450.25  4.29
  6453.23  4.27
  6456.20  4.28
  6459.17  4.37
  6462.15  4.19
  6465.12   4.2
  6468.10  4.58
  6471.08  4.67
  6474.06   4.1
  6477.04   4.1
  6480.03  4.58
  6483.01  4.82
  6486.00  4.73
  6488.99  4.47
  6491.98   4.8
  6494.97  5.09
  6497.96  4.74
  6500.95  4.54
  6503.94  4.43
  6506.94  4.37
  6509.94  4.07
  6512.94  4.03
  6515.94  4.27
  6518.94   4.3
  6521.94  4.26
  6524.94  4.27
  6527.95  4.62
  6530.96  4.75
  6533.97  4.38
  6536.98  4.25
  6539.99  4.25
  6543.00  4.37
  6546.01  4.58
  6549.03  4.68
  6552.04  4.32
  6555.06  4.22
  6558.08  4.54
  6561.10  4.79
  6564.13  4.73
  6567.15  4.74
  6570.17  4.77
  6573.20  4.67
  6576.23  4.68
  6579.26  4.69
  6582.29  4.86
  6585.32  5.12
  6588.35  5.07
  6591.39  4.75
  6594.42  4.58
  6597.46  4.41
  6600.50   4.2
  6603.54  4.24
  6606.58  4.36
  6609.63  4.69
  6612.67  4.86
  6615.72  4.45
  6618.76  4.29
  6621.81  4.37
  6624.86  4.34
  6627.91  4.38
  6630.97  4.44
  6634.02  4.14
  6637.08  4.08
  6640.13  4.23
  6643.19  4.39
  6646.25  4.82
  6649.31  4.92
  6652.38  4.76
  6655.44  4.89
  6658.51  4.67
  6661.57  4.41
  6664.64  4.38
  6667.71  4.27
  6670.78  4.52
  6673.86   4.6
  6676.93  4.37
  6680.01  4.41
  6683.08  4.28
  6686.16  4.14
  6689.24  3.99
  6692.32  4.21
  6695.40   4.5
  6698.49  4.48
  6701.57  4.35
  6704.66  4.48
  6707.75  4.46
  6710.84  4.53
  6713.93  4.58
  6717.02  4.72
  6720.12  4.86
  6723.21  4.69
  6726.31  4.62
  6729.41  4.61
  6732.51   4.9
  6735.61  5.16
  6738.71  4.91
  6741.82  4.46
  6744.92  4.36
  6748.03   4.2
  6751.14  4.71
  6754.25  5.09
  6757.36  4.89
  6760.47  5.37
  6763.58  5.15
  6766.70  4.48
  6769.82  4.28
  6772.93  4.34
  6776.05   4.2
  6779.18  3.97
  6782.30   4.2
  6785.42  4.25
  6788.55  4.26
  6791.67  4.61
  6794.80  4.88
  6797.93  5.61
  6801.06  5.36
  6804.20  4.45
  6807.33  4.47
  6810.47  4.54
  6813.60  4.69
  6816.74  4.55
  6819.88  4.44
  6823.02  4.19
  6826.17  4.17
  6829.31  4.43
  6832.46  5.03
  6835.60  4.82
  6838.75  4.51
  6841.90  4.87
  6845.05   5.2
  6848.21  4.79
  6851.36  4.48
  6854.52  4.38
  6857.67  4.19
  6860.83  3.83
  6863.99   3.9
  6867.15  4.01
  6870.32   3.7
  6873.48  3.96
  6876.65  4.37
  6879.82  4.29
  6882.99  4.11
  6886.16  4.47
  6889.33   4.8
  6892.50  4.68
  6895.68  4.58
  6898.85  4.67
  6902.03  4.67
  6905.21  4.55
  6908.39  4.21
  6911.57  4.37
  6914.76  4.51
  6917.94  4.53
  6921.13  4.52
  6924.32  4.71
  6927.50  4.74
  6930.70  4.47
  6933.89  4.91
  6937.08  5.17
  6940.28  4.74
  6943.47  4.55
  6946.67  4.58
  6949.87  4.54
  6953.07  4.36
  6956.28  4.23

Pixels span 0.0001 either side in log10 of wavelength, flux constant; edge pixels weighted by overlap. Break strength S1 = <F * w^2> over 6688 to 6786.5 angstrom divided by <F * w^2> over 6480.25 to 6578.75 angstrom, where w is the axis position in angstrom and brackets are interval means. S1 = 1.1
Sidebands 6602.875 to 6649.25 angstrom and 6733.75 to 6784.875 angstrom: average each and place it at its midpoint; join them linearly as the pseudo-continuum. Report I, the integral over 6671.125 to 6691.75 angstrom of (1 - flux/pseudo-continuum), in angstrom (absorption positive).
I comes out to 0.9 angstrom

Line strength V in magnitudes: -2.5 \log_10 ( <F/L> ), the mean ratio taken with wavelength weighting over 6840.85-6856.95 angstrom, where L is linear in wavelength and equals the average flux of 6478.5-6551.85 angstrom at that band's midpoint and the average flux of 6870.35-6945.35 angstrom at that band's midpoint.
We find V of -0.04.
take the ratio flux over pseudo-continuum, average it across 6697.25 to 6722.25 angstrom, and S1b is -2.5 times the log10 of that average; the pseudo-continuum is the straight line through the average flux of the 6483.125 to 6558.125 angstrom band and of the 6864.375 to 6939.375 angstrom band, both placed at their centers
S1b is -0.02 mag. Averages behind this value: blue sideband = 4.46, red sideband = 4.47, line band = 4.56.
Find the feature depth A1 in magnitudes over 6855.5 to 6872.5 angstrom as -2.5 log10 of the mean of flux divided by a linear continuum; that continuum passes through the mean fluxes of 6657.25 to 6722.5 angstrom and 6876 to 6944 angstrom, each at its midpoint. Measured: 0.15 mag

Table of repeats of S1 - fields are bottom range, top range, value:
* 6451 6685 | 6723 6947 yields 1.10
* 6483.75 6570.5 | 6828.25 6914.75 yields 1.09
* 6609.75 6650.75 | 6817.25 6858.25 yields 1.10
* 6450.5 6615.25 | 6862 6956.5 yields 1.11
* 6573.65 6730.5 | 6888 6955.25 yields 1.11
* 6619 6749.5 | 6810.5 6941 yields 1.06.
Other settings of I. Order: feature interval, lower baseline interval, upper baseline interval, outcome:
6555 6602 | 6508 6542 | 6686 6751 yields -3.3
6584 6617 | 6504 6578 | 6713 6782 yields -0.7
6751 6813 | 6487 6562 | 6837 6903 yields -3.4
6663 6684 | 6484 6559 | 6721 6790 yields 0.6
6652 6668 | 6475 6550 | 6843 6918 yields -0.5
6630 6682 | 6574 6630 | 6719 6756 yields 1.6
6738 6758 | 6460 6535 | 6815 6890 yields -1.0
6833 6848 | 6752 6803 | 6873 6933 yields -0.9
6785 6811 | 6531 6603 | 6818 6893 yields -1.8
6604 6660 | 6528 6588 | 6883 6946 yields 1.3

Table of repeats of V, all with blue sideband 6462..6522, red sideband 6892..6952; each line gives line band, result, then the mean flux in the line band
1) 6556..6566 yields -0.043 mag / 4.66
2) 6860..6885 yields 0.141 mag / 4.03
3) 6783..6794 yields 0.040 mag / 4.4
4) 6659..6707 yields 0.038 mag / 4.37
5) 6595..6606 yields 0.044 mag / 4.31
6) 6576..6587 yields -0.087 mag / 4.86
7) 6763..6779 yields 0.038 mag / 4.4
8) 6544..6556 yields 0.004 mag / 4.46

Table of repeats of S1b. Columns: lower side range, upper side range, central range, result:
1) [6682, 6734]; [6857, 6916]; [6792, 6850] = -0.081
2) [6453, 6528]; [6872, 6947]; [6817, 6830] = 0.049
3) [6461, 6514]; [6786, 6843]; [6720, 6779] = -0.014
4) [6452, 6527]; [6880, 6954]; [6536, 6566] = -0.008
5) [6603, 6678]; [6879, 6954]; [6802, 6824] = 0.008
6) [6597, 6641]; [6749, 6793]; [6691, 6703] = 0.018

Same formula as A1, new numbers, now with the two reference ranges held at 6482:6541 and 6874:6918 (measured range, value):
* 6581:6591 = -0.119 mag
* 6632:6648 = 0.031 mag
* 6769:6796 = 0.036 mag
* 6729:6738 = -0.106 mag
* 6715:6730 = -0.054 mag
